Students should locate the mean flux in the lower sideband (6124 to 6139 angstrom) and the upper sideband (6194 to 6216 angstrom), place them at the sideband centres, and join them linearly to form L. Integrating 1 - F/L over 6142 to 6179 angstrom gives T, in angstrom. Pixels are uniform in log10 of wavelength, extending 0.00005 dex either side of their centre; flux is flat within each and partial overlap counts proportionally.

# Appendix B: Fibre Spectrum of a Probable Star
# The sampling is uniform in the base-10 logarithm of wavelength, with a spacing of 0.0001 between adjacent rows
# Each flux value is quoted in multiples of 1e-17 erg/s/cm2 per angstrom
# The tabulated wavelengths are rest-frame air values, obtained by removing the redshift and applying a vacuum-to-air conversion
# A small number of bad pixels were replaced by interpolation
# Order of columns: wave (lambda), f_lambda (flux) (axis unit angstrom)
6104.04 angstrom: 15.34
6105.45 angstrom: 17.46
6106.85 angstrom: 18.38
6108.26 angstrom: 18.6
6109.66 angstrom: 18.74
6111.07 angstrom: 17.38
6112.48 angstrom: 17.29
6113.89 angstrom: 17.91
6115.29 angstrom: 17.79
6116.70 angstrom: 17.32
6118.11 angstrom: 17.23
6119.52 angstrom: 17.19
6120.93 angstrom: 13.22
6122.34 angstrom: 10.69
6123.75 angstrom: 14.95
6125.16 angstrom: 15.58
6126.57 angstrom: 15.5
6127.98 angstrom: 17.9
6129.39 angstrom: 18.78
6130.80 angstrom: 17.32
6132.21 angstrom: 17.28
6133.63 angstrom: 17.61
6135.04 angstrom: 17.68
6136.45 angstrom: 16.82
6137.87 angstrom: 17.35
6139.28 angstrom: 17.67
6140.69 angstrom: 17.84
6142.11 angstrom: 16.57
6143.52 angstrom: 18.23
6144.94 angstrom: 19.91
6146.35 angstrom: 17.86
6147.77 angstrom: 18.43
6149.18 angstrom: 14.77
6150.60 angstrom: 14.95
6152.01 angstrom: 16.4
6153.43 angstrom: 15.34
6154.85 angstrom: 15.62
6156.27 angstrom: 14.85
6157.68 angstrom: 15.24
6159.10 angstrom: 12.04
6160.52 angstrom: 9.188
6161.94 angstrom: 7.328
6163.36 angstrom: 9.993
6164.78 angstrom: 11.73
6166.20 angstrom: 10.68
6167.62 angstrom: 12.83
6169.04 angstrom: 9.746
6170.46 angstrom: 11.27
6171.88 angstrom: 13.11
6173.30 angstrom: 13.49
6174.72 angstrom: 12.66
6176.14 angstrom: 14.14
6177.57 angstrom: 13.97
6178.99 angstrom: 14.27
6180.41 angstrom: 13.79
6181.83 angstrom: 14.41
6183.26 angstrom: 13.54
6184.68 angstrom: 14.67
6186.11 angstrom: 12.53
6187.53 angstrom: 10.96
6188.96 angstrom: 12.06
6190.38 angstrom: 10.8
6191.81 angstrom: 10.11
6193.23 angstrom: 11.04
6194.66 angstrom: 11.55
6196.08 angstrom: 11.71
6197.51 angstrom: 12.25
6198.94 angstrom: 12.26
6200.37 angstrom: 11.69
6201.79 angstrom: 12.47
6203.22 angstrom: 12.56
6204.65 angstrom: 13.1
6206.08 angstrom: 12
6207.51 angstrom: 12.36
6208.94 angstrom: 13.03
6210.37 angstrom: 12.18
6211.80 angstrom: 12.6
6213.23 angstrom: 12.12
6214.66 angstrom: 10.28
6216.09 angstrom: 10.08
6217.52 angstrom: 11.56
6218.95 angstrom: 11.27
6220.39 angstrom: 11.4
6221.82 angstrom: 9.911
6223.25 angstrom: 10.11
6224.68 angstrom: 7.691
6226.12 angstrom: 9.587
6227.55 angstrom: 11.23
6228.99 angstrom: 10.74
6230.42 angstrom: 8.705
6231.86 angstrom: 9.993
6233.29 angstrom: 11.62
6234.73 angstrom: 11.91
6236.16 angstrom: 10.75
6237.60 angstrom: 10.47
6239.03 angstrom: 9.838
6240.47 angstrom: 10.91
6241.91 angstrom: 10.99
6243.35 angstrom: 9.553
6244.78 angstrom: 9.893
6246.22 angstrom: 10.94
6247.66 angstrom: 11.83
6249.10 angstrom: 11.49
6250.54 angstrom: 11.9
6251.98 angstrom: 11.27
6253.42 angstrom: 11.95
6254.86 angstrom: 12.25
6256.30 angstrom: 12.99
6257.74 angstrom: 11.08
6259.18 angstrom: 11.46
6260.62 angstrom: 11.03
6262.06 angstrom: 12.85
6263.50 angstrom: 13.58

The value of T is 3.4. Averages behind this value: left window 17.1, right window 12.1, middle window 13.8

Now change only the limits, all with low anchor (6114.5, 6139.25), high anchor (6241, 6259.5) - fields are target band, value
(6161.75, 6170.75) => 2.5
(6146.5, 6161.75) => 0.8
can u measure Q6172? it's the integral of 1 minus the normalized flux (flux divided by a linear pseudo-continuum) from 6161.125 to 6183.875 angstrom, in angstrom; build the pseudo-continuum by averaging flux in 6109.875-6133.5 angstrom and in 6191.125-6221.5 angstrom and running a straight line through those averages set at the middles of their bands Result 2.21 angstrom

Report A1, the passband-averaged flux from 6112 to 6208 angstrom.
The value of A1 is 14.3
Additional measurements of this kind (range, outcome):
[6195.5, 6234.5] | 11.3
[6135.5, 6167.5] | 14.9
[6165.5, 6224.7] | 12.1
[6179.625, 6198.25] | 12.3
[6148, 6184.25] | 13.1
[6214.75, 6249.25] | 10.5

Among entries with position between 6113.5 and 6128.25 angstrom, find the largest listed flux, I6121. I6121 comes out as 17.91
